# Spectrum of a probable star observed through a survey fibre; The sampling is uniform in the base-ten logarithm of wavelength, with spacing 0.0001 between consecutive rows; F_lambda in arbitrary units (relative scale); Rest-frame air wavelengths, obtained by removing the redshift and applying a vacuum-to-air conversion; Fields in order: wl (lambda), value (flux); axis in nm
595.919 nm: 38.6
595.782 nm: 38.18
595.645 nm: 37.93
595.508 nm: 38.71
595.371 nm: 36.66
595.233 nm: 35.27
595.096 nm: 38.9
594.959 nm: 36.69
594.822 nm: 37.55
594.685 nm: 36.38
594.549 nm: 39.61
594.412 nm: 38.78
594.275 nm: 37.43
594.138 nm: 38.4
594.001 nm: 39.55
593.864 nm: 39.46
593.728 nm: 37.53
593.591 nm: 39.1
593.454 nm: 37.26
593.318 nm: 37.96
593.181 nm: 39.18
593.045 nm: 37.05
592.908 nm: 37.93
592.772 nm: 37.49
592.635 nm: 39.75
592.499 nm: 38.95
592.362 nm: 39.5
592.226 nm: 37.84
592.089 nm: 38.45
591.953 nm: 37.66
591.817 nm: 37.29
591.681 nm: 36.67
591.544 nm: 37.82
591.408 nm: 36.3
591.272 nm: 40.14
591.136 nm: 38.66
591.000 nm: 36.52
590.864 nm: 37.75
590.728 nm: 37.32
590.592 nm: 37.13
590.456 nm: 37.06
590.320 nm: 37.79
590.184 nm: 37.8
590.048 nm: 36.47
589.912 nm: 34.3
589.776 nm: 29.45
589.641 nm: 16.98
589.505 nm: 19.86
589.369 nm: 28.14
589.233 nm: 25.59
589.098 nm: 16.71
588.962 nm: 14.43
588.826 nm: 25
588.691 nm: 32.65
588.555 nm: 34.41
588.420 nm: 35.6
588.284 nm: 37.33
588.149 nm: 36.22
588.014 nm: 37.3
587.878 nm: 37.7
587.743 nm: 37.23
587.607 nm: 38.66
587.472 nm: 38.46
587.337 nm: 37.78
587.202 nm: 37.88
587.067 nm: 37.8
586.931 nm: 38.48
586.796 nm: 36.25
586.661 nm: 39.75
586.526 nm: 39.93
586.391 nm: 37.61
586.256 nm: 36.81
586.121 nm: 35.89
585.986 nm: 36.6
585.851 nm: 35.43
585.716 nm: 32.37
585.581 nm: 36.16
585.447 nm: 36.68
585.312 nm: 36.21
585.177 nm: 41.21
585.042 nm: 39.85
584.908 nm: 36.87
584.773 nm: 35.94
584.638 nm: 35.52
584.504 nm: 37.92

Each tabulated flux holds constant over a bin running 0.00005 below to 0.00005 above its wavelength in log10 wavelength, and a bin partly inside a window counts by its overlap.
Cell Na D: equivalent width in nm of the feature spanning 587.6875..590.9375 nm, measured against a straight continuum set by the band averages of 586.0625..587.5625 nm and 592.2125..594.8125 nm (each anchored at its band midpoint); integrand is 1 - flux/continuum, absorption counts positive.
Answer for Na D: 0.55 nm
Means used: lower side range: 37.9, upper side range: 38.4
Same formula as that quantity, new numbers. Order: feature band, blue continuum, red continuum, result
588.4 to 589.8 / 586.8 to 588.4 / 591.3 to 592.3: 0.47 nm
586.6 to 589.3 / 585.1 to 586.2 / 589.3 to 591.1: 0.07 nm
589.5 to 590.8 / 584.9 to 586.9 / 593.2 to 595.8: 0.16 nm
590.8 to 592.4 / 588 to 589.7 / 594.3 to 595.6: -0.29 nm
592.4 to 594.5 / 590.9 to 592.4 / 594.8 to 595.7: -0.05 nm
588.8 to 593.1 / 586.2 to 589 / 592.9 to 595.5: 0.36 nm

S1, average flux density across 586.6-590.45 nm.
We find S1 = 32.8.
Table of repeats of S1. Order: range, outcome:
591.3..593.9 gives 38.1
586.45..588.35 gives 37.9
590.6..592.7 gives 38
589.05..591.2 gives 31.9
